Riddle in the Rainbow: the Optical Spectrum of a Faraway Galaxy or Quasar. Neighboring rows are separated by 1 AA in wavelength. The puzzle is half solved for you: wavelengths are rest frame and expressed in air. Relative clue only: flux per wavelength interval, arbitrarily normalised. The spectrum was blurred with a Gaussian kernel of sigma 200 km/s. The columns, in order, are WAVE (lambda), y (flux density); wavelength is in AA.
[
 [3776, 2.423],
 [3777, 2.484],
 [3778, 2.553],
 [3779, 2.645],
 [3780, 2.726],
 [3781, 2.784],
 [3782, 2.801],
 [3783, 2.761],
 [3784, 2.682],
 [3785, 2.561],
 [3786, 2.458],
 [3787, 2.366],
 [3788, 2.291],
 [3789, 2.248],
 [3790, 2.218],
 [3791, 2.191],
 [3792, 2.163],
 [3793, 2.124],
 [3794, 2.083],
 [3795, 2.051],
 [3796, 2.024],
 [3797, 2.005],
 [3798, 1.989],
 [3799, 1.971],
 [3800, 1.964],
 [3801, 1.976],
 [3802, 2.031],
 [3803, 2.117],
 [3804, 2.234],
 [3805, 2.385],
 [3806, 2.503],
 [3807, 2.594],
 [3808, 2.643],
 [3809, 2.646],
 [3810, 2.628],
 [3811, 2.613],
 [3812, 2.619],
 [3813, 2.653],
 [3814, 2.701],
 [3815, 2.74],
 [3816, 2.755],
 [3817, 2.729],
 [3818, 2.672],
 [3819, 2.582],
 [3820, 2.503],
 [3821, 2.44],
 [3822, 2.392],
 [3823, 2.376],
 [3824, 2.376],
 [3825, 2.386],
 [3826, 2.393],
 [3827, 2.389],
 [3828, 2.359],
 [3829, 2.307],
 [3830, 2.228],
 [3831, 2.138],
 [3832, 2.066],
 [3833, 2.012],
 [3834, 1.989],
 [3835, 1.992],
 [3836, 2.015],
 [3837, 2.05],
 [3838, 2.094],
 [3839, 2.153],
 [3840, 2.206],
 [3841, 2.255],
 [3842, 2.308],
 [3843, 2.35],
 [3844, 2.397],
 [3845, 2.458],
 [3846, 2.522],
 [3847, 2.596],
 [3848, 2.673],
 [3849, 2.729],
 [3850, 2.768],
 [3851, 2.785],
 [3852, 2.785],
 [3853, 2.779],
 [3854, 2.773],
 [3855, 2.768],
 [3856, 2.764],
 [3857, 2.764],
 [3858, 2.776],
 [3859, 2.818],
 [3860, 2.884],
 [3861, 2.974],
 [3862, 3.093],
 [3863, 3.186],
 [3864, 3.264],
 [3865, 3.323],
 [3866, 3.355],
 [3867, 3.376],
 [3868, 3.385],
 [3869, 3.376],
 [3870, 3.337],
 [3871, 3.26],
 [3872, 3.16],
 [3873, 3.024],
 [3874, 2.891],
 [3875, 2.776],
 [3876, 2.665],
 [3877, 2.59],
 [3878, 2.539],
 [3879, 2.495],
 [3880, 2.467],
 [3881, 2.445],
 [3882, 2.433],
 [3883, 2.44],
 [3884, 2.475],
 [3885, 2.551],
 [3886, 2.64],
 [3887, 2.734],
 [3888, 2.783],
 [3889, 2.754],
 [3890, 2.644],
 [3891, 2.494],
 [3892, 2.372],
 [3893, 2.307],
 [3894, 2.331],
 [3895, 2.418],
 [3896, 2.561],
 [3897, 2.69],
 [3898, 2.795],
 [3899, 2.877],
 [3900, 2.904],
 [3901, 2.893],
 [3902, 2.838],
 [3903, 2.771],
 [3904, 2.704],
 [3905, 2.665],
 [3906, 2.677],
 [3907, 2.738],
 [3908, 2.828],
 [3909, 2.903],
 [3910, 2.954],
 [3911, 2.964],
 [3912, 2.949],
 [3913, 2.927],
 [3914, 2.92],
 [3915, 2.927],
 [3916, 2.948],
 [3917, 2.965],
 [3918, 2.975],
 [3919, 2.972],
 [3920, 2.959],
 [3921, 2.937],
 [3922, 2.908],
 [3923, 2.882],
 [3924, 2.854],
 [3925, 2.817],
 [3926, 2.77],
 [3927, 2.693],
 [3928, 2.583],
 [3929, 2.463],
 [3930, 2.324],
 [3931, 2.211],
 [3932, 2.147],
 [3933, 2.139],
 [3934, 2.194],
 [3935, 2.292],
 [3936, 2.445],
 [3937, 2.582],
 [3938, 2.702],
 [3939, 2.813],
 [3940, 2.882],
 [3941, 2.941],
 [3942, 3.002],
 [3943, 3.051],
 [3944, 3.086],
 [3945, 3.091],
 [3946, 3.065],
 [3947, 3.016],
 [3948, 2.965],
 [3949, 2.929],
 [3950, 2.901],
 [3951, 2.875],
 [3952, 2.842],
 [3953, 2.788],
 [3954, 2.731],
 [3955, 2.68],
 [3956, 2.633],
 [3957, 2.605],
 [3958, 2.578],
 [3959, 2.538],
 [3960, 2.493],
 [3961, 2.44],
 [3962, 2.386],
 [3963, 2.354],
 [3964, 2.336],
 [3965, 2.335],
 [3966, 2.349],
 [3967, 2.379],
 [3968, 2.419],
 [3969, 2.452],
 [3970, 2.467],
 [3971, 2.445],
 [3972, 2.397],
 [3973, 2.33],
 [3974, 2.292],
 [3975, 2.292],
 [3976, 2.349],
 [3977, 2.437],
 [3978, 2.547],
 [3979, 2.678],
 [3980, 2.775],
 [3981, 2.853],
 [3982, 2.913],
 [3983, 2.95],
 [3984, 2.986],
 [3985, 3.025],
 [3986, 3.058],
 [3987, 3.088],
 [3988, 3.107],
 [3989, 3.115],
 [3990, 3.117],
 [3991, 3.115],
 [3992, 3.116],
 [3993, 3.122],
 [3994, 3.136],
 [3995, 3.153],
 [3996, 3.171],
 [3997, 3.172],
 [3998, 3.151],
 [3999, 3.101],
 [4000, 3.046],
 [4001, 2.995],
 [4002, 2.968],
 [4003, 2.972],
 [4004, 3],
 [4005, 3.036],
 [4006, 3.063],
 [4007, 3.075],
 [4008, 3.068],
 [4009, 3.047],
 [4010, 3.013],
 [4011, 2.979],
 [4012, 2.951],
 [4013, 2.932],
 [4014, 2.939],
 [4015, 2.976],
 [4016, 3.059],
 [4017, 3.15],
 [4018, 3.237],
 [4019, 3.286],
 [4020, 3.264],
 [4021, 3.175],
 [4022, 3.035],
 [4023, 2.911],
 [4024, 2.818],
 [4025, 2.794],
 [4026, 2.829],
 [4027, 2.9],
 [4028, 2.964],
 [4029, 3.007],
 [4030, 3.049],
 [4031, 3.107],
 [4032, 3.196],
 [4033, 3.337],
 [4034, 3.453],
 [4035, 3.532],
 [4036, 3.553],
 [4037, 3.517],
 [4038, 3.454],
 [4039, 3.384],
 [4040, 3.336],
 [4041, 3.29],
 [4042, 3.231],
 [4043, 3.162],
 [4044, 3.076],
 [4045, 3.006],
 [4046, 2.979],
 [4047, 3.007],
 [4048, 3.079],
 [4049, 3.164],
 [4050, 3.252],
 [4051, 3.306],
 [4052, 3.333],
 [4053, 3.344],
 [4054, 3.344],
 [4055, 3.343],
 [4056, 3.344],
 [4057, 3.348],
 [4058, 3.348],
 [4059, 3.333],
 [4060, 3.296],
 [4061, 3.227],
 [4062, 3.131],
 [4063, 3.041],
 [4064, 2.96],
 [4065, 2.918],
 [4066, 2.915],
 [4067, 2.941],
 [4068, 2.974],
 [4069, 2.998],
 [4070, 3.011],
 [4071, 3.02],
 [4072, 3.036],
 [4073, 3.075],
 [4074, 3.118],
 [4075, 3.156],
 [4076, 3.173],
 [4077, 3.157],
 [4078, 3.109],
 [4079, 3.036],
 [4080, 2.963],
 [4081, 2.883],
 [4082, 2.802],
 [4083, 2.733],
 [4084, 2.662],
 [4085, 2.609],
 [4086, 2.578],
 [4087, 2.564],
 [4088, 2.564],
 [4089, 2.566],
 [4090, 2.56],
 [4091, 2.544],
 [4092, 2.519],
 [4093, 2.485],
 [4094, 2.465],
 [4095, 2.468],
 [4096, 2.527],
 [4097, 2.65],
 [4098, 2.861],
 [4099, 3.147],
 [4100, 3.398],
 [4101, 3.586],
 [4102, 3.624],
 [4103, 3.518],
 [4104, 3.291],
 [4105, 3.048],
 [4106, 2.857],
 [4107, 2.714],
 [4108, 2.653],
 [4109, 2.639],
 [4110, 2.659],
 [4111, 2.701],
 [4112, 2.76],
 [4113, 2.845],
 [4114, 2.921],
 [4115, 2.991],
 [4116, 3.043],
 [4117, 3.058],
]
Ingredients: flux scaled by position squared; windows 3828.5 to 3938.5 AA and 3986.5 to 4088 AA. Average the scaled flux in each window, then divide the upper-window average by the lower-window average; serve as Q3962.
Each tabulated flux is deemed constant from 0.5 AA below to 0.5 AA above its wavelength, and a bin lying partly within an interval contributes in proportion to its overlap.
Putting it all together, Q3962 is 1.25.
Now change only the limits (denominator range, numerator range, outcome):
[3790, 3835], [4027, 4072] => 1.54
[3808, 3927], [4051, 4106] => 1.24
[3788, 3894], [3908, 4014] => 1.17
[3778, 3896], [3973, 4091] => 1.32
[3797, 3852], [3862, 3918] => 1.22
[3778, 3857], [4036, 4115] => 1.42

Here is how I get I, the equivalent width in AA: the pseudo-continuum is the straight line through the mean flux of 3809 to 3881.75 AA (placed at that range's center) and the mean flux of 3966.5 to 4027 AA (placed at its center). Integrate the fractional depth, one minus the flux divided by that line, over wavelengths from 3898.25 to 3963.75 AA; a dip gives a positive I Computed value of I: 0.8 AA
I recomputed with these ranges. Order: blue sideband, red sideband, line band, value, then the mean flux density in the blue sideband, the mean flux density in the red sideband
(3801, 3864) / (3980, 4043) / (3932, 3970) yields 3.26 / 2.5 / 3.1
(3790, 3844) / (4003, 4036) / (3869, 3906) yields -1.80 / 2.31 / 3.07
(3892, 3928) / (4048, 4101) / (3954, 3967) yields 1.68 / 2.8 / 2.97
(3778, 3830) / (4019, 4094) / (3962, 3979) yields 2.64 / 2.41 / 3.05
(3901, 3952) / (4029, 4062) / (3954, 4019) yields 4.67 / 2.78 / 3.27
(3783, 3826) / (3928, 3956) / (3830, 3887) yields -3.44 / 2.38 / 2.71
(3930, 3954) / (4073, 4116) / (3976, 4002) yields -2.00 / 2.73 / 2.86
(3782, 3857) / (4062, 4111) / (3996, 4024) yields -3.15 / 2.39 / 2.89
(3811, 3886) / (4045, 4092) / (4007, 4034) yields -1.10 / 2.62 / 3.01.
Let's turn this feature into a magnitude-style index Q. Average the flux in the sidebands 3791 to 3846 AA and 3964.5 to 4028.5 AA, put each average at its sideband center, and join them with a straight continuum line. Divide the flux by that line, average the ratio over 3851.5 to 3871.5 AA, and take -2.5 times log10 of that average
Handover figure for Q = -0.24 mag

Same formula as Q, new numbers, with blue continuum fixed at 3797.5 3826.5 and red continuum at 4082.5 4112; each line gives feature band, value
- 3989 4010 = -0.15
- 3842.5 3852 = -0.05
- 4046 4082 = -0.14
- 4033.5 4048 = -0.20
